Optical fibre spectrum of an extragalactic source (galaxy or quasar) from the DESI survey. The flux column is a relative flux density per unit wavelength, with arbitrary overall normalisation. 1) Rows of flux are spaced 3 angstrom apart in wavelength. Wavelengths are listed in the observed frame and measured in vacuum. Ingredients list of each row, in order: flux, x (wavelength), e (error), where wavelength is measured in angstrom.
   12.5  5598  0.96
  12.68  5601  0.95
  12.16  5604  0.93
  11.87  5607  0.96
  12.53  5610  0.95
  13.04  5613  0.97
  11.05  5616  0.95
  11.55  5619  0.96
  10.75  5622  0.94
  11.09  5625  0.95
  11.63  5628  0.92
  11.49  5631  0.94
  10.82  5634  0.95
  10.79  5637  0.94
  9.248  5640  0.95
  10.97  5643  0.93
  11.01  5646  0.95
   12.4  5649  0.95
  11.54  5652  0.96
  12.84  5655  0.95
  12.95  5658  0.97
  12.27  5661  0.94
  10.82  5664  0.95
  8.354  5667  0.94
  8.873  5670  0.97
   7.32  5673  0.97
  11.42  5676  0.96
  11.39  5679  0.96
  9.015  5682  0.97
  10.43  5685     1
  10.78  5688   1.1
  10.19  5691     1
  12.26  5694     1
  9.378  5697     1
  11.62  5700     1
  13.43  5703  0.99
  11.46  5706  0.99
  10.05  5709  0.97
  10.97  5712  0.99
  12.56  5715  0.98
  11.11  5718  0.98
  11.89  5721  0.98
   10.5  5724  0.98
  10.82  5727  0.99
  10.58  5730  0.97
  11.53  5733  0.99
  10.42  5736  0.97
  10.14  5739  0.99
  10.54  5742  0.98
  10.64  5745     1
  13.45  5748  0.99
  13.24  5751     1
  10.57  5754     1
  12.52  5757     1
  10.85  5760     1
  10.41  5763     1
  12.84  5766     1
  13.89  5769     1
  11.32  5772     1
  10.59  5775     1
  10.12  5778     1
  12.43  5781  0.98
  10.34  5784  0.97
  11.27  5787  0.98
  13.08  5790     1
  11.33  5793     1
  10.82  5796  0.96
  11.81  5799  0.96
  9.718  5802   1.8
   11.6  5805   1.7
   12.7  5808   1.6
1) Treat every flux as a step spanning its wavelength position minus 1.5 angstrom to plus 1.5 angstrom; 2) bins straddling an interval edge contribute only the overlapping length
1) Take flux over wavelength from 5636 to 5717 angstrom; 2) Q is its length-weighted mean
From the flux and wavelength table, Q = 10.9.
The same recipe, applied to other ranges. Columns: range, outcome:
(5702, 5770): 11.5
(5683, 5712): 11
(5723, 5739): 10.7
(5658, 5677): 10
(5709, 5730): 11.2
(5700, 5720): 11.6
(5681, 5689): 10.1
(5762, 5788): 11.5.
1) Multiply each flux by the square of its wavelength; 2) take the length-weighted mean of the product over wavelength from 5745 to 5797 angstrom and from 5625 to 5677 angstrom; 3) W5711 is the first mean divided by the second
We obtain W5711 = 1.12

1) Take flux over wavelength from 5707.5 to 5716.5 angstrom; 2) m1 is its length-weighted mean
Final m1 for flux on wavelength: 11.2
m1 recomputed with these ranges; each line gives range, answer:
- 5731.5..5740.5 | 10.7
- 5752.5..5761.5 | 11.3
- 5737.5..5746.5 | 10.4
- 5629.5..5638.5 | 11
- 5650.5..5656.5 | 12.2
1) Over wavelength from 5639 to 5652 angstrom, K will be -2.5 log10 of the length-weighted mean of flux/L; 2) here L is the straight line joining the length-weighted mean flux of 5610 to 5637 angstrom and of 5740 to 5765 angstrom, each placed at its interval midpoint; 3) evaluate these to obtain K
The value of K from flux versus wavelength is 0.04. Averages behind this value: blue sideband 11.5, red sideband 11.5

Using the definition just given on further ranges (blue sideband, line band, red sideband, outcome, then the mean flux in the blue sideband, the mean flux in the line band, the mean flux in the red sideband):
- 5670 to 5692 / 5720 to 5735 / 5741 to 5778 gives 0.00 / 9.99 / 11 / 11.7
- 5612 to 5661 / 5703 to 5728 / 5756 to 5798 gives 0.02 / 11.5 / 11.3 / 11.5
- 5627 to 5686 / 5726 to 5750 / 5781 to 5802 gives 0.01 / 10.8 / 11.1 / 11.4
